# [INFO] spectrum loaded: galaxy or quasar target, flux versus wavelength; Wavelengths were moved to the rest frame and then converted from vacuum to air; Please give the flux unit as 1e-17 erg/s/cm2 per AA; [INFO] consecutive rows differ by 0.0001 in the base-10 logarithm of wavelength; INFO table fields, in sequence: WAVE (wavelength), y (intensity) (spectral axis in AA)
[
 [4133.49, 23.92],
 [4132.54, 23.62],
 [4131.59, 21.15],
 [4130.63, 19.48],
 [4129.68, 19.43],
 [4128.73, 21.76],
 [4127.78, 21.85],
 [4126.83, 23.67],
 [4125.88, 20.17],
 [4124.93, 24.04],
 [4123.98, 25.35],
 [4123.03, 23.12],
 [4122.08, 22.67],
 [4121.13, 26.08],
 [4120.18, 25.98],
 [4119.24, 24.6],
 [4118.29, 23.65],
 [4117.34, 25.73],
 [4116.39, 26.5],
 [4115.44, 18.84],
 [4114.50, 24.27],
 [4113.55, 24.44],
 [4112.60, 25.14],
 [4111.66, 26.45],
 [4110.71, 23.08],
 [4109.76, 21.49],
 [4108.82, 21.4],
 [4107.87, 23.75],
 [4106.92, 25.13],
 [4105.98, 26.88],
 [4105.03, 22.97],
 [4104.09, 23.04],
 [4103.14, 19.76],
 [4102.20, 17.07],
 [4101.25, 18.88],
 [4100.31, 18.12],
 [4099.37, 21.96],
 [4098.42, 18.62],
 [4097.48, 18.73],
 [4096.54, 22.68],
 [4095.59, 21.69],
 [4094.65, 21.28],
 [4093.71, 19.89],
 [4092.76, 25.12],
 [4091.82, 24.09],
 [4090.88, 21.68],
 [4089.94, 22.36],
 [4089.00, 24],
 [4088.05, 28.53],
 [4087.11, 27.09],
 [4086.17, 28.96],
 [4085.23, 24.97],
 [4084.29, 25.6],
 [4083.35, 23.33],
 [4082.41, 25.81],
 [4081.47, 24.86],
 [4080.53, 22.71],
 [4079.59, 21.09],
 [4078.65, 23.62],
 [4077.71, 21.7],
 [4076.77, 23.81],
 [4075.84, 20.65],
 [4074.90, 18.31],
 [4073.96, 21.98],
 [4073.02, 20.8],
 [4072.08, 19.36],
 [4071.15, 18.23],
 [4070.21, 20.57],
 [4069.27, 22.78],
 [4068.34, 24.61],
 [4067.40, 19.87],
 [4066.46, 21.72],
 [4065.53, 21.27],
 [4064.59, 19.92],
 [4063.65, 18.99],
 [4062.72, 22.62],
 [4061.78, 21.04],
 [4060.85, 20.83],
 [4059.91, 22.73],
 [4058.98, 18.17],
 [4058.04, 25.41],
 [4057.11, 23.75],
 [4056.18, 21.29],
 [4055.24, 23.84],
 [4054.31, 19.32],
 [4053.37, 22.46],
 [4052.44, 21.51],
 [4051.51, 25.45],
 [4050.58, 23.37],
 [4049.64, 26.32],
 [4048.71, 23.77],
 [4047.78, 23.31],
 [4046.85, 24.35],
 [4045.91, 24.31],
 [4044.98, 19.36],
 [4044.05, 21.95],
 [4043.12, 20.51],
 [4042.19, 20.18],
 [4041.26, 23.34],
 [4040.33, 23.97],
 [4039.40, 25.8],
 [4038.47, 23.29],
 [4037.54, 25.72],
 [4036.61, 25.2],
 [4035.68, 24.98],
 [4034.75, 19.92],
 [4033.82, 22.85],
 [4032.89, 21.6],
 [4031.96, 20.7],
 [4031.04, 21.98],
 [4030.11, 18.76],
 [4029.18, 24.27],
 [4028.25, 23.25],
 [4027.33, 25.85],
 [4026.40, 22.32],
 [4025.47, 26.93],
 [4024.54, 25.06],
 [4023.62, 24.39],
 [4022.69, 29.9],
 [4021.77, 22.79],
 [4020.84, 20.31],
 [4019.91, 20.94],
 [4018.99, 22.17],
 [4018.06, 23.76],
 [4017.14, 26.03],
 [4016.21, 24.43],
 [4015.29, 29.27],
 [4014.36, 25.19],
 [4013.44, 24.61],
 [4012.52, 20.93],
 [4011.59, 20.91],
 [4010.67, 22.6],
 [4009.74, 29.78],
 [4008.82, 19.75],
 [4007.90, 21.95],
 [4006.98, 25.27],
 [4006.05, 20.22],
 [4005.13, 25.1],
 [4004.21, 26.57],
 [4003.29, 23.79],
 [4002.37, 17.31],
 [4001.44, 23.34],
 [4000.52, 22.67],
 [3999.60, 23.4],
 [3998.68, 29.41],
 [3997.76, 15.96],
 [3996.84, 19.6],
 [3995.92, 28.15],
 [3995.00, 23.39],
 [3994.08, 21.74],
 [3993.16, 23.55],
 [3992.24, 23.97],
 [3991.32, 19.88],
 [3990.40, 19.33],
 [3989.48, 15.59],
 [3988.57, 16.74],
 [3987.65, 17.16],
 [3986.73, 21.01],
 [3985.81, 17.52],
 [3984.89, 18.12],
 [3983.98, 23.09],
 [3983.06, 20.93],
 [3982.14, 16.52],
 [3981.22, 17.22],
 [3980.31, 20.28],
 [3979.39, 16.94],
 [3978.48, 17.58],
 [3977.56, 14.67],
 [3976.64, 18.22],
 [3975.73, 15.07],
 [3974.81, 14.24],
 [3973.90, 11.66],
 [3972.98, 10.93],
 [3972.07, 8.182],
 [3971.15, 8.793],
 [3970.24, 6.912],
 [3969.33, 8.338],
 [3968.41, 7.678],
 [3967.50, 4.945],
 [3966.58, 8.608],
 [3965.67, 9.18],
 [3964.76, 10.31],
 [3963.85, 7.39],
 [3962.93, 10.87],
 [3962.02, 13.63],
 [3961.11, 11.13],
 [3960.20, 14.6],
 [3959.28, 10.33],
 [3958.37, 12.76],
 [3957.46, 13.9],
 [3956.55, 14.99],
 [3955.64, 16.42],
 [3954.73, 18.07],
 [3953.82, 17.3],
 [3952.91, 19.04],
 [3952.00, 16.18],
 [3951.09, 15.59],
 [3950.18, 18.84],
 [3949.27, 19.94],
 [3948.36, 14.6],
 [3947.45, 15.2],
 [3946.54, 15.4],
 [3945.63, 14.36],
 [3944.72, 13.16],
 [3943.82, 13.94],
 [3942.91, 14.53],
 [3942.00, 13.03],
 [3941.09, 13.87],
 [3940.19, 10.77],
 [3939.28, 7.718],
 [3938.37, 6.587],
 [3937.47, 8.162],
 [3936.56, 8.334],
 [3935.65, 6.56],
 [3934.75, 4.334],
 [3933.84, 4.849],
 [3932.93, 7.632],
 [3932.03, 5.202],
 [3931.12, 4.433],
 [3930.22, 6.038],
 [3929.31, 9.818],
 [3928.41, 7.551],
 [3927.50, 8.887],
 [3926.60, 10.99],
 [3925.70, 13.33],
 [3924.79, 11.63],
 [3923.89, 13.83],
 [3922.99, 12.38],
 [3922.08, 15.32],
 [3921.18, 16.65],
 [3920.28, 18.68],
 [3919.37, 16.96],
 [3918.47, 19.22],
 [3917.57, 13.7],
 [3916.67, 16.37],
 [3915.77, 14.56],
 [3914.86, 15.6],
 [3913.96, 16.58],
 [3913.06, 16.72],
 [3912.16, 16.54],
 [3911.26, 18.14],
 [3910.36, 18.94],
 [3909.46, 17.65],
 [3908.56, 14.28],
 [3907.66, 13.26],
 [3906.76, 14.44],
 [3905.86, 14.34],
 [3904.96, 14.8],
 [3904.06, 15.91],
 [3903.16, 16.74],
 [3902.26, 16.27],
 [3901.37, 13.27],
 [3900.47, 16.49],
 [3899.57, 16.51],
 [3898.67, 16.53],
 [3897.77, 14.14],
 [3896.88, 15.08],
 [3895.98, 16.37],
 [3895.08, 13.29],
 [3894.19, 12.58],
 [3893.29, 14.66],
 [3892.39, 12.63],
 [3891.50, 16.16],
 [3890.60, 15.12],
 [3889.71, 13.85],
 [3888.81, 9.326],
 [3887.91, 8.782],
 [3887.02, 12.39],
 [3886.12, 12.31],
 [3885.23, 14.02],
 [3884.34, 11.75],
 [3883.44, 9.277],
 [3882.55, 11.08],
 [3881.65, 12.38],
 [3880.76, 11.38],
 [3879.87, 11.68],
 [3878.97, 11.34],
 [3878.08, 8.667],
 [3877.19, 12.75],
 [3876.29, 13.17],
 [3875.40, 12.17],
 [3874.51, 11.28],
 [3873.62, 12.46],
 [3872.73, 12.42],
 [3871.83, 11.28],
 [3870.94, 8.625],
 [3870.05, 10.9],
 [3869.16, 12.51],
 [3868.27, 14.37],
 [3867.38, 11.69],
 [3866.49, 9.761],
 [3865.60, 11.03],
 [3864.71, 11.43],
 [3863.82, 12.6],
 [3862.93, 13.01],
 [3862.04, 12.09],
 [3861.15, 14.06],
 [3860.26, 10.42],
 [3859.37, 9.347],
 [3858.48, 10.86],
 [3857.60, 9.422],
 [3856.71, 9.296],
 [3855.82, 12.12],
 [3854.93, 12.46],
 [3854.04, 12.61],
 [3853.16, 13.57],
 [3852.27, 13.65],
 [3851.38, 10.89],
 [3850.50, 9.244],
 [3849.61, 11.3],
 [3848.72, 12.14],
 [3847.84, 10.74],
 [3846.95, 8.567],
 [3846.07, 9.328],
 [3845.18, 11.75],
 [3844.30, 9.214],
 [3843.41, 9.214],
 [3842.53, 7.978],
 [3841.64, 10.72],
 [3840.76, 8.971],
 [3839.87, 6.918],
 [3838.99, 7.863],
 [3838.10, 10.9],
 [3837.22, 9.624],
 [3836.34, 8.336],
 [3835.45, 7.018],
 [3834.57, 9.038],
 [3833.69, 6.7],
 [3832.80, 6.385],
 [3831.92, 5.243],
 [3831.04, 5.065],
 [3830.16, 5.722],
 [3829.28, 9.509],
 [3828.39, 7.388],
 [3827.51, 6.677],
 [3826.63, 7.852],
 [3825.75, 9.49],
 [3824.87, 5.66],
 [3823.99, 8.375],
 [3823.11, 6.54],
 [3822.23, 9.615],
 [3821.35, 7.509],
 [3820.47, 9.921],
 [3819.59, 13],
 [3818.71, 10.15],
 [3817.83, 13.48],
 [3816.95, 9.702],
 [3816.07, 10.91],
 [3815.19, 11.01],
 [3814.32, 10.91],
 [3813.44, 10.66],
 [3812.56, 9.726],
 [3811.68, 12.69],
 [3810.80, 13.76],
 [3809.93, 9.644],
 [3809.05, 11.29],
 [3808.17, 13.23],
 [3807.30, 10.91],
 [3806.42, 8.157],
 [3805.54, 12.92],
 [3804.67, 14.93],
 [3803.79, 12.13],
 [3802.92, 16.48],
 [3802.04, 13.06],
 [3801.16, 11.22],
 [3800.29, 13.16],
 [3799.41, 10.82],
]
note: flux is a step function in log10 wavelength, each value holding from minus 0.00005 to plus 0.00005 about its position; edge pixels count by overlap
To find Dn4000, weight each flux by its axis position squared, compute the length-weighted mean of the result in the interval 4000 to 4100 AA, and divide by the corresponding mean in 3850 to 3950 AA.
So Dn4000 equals 2.0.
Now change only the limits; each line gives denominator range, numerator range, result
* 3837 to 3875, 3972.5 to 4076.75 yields 2.17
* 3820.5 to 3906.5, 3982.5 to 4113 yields 2.22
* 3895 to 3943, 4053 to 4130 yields 1.89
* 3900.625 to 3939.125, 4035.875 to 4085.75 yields 1.90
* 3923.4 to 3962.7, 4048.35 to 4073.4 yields 1.92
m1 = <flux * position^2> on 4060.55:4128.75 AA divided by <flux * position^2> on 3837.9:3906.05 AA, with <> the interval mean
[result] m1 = 2.10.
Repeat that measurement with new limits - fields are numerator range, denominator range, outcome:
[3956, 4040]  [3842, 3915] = 1.63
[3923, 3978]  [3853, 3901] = 0.97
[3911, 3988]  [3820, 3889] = 1.37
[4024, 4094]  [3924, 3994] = 1.80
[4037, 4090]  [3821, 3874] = 2.58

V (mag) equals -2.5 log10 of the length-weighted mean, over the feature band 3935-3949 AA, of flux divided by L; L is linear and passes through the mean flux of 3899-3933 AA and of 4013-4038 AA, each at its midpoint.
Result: 0.36 mag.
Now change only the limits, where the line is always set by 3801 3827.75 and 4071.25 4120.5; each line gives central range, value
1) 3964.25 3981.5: 0.41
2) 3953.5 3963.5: 0.22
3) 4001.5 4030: -0.22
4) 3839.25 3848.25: 0.28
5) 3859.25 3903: 0.09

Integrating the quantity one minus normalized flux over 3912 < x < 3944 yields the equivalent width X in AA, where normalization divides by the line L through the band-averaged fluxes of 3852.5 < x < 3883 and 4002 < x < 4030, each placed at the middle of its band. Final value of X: 9.24 AA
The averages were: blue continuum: 11.6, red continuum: 23.8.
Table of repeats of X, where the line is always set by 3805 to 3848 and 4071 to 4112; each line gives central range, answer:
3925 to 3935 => 4.7 AA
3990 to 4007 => -4.6 AA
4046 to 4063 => -1.7 AA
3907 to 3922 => -3.0 AA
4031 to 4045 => -2.0 AA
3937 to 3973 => 7.5 AA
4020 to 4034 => -2.9 AA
